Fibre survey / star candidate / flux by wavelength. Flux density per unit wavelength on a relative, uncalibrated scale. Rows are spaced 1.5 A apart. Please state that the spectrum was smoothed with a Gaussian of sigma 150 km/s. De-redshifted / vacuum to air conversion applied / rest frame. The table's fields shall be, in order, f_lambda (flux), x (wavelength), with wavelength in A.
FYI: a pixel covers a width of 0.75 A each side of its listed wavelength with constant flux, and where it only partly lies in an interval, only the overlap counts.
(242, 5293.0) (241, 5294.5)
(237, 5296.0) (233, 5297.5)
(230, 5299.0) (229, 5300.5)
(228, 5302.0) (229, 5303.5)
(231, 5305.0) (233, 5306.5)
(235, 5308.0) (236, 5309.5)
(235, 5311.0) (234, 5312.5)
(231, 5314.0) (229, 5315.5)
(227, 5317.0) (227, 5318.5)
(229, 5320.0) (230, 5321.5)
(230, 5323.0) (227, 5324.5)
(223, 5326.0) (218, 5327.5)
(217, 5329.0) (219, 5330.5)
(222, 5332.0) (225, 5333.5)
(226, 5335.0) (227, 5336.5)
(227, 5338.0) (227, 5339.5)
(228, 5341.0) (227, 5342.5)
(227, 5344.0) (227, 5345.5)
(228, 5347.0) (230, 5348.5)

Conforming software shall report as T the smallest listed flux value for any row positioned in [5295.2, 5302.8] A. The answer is 228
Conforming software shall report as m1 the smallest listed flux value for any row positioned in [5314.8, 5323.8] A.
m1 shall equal 227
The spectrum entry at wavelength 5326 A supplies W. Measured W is 223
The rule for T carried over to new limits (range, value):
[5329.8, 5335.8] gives 219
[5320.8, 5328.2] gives 218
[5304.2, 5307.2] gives 231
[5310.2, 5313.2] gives 234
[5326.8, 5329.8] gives 217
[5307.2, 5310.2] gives 235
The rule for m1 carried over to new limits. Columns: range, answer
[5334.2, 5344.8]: 226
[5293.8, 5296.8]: 237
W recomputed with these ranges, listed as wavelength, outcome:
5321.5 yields 230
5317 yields 227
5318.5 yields 227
